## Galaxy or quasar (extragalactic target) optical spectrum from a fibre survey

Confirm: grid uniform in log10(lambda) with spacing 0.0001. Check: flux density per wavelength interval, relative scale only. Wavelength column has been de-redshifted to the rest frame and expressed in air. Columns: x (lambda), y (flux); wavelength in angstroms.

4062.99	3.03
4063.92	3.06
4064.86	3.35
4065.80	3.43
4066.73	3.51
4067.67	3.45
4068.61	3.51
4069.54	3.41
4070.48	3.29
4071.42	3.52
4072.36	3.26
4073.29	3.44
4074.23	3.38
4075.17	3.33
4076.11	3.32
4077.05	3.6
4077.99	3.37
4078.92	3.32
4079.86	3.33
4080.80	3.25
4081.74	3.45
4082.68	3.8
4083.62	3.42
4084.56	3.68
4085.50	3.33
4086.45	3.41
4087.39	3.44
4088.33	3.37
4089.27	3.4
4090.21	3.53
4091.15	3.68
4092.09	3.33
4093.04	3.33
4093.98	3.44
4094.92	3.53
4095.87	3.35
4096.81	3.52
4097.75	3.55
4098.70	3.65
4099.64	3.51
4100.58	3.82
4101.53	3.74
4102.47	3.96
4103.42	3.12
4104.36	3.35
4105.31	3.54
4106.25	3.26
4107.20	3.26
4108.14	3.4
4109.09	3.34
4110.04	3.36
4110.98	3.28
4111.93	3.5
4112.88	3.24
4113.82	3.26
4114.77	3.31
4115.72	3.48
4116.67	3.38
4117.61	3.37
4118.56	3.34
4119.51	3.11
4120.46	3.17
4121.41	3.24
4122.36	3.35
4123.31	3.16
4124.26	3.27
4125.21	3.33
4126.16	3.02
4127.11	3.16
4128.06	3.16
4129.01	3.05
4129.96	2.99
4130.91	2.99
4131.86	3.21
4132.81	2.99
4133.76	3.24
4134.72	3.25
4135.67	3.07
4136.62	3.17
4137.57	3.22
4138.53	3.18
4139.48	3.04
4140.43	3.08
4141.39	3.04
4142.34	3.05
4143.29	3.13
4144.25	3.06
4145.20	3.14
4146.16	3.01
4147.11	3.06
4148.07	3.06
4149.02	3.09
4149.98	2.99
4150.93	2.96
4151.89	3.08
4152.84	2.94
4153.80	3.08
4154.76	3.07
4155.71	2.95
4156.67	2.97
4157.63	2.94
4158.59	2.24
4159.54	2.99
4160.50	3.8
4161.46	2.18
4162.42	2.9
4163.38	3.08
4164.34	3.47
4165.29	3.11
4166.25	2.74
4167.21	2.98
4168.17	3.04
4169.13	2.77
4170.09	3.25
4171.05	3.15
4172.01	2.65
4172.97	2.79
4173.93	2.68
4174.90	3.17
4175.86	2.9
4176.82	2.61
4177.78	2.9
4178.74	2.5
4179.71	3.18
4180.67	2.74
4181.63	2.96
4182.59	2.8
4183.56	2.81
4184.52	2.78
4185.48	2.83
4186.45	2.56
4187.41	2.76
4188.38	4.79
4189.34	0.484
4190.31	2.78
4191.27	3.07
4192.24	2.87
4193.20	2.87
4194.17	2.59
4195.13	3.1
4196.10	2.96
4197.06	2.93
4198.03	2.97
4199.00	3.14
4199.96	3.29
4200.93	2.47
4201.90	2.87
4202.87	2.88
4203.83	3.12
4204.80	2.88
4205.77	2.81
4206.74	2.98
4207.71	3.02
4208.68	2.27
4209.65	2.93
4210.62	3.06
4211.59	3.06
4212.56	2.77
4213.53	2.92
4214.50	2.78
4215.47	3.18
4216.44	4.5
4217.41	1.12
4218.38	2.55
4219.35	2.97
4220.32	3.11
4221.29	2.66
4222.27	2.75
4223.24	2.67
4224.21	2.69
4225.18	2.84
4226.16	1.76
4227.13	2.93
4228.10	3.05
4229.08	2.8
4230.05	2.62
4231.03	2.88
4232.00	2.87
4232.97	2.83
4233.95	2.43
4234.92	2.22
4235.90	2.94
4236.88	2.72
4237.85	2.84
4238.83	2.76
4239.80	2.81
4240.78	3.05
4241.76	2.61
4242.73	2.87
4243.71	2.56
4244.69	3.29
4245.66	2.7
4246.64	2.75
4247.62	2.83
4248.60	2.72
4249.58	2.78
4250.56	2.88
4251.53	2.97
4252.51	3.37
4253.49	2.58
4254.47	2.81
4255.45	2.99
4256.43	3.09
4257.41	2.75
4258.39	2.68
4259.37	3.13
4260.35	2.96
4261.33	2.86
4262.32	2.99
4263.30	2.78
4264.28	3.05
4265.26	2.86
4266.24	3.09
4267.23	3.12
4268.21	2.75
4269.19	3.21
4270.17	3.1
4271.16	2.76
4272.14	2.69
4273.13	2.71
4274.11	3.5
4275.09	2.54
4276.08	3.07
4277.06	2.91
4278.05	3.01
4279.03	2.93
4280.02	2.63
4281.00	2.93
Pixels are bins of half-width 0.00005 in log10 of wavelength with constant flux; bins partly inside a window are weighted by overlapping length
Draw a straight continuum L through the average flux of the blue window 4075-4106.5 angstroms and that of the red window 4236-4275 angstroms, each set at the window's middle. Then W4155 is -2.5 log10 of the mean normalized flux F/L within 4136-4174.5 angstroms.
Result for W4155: 0.085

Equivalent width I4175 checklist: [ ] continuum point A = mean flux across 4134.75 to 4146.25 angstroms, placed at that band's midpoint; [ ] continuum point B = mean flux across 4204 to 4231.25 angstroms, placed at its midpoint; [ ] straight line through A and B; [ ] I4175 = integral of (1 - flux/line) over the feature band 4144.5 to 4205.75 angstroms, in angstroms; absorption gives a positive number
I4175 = 1.2 angstroms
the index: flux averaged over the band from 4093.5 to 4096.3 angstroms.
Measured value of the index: 3.44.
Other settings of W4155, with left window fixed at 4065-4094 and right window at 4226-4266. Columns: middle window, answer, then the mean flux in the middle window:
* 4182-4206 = 0.06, 2.86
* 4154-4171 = 0.05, 2.98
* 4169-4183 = 0.08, 2.87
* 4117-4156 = 0.03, 3.12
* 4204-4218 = 0.03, 2.88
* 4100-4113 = -0.04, 3.45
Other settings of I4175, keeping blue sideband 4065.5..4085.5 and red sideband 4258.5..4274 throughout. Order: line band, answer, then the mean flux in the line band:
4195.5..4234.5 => 3.1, 2.83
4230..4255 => 1.7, 2.8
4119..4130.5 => 0.5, 3.17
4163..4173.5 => 0.6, 3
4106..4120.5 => 0.1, 3.32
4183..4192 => 1.1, 2.76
